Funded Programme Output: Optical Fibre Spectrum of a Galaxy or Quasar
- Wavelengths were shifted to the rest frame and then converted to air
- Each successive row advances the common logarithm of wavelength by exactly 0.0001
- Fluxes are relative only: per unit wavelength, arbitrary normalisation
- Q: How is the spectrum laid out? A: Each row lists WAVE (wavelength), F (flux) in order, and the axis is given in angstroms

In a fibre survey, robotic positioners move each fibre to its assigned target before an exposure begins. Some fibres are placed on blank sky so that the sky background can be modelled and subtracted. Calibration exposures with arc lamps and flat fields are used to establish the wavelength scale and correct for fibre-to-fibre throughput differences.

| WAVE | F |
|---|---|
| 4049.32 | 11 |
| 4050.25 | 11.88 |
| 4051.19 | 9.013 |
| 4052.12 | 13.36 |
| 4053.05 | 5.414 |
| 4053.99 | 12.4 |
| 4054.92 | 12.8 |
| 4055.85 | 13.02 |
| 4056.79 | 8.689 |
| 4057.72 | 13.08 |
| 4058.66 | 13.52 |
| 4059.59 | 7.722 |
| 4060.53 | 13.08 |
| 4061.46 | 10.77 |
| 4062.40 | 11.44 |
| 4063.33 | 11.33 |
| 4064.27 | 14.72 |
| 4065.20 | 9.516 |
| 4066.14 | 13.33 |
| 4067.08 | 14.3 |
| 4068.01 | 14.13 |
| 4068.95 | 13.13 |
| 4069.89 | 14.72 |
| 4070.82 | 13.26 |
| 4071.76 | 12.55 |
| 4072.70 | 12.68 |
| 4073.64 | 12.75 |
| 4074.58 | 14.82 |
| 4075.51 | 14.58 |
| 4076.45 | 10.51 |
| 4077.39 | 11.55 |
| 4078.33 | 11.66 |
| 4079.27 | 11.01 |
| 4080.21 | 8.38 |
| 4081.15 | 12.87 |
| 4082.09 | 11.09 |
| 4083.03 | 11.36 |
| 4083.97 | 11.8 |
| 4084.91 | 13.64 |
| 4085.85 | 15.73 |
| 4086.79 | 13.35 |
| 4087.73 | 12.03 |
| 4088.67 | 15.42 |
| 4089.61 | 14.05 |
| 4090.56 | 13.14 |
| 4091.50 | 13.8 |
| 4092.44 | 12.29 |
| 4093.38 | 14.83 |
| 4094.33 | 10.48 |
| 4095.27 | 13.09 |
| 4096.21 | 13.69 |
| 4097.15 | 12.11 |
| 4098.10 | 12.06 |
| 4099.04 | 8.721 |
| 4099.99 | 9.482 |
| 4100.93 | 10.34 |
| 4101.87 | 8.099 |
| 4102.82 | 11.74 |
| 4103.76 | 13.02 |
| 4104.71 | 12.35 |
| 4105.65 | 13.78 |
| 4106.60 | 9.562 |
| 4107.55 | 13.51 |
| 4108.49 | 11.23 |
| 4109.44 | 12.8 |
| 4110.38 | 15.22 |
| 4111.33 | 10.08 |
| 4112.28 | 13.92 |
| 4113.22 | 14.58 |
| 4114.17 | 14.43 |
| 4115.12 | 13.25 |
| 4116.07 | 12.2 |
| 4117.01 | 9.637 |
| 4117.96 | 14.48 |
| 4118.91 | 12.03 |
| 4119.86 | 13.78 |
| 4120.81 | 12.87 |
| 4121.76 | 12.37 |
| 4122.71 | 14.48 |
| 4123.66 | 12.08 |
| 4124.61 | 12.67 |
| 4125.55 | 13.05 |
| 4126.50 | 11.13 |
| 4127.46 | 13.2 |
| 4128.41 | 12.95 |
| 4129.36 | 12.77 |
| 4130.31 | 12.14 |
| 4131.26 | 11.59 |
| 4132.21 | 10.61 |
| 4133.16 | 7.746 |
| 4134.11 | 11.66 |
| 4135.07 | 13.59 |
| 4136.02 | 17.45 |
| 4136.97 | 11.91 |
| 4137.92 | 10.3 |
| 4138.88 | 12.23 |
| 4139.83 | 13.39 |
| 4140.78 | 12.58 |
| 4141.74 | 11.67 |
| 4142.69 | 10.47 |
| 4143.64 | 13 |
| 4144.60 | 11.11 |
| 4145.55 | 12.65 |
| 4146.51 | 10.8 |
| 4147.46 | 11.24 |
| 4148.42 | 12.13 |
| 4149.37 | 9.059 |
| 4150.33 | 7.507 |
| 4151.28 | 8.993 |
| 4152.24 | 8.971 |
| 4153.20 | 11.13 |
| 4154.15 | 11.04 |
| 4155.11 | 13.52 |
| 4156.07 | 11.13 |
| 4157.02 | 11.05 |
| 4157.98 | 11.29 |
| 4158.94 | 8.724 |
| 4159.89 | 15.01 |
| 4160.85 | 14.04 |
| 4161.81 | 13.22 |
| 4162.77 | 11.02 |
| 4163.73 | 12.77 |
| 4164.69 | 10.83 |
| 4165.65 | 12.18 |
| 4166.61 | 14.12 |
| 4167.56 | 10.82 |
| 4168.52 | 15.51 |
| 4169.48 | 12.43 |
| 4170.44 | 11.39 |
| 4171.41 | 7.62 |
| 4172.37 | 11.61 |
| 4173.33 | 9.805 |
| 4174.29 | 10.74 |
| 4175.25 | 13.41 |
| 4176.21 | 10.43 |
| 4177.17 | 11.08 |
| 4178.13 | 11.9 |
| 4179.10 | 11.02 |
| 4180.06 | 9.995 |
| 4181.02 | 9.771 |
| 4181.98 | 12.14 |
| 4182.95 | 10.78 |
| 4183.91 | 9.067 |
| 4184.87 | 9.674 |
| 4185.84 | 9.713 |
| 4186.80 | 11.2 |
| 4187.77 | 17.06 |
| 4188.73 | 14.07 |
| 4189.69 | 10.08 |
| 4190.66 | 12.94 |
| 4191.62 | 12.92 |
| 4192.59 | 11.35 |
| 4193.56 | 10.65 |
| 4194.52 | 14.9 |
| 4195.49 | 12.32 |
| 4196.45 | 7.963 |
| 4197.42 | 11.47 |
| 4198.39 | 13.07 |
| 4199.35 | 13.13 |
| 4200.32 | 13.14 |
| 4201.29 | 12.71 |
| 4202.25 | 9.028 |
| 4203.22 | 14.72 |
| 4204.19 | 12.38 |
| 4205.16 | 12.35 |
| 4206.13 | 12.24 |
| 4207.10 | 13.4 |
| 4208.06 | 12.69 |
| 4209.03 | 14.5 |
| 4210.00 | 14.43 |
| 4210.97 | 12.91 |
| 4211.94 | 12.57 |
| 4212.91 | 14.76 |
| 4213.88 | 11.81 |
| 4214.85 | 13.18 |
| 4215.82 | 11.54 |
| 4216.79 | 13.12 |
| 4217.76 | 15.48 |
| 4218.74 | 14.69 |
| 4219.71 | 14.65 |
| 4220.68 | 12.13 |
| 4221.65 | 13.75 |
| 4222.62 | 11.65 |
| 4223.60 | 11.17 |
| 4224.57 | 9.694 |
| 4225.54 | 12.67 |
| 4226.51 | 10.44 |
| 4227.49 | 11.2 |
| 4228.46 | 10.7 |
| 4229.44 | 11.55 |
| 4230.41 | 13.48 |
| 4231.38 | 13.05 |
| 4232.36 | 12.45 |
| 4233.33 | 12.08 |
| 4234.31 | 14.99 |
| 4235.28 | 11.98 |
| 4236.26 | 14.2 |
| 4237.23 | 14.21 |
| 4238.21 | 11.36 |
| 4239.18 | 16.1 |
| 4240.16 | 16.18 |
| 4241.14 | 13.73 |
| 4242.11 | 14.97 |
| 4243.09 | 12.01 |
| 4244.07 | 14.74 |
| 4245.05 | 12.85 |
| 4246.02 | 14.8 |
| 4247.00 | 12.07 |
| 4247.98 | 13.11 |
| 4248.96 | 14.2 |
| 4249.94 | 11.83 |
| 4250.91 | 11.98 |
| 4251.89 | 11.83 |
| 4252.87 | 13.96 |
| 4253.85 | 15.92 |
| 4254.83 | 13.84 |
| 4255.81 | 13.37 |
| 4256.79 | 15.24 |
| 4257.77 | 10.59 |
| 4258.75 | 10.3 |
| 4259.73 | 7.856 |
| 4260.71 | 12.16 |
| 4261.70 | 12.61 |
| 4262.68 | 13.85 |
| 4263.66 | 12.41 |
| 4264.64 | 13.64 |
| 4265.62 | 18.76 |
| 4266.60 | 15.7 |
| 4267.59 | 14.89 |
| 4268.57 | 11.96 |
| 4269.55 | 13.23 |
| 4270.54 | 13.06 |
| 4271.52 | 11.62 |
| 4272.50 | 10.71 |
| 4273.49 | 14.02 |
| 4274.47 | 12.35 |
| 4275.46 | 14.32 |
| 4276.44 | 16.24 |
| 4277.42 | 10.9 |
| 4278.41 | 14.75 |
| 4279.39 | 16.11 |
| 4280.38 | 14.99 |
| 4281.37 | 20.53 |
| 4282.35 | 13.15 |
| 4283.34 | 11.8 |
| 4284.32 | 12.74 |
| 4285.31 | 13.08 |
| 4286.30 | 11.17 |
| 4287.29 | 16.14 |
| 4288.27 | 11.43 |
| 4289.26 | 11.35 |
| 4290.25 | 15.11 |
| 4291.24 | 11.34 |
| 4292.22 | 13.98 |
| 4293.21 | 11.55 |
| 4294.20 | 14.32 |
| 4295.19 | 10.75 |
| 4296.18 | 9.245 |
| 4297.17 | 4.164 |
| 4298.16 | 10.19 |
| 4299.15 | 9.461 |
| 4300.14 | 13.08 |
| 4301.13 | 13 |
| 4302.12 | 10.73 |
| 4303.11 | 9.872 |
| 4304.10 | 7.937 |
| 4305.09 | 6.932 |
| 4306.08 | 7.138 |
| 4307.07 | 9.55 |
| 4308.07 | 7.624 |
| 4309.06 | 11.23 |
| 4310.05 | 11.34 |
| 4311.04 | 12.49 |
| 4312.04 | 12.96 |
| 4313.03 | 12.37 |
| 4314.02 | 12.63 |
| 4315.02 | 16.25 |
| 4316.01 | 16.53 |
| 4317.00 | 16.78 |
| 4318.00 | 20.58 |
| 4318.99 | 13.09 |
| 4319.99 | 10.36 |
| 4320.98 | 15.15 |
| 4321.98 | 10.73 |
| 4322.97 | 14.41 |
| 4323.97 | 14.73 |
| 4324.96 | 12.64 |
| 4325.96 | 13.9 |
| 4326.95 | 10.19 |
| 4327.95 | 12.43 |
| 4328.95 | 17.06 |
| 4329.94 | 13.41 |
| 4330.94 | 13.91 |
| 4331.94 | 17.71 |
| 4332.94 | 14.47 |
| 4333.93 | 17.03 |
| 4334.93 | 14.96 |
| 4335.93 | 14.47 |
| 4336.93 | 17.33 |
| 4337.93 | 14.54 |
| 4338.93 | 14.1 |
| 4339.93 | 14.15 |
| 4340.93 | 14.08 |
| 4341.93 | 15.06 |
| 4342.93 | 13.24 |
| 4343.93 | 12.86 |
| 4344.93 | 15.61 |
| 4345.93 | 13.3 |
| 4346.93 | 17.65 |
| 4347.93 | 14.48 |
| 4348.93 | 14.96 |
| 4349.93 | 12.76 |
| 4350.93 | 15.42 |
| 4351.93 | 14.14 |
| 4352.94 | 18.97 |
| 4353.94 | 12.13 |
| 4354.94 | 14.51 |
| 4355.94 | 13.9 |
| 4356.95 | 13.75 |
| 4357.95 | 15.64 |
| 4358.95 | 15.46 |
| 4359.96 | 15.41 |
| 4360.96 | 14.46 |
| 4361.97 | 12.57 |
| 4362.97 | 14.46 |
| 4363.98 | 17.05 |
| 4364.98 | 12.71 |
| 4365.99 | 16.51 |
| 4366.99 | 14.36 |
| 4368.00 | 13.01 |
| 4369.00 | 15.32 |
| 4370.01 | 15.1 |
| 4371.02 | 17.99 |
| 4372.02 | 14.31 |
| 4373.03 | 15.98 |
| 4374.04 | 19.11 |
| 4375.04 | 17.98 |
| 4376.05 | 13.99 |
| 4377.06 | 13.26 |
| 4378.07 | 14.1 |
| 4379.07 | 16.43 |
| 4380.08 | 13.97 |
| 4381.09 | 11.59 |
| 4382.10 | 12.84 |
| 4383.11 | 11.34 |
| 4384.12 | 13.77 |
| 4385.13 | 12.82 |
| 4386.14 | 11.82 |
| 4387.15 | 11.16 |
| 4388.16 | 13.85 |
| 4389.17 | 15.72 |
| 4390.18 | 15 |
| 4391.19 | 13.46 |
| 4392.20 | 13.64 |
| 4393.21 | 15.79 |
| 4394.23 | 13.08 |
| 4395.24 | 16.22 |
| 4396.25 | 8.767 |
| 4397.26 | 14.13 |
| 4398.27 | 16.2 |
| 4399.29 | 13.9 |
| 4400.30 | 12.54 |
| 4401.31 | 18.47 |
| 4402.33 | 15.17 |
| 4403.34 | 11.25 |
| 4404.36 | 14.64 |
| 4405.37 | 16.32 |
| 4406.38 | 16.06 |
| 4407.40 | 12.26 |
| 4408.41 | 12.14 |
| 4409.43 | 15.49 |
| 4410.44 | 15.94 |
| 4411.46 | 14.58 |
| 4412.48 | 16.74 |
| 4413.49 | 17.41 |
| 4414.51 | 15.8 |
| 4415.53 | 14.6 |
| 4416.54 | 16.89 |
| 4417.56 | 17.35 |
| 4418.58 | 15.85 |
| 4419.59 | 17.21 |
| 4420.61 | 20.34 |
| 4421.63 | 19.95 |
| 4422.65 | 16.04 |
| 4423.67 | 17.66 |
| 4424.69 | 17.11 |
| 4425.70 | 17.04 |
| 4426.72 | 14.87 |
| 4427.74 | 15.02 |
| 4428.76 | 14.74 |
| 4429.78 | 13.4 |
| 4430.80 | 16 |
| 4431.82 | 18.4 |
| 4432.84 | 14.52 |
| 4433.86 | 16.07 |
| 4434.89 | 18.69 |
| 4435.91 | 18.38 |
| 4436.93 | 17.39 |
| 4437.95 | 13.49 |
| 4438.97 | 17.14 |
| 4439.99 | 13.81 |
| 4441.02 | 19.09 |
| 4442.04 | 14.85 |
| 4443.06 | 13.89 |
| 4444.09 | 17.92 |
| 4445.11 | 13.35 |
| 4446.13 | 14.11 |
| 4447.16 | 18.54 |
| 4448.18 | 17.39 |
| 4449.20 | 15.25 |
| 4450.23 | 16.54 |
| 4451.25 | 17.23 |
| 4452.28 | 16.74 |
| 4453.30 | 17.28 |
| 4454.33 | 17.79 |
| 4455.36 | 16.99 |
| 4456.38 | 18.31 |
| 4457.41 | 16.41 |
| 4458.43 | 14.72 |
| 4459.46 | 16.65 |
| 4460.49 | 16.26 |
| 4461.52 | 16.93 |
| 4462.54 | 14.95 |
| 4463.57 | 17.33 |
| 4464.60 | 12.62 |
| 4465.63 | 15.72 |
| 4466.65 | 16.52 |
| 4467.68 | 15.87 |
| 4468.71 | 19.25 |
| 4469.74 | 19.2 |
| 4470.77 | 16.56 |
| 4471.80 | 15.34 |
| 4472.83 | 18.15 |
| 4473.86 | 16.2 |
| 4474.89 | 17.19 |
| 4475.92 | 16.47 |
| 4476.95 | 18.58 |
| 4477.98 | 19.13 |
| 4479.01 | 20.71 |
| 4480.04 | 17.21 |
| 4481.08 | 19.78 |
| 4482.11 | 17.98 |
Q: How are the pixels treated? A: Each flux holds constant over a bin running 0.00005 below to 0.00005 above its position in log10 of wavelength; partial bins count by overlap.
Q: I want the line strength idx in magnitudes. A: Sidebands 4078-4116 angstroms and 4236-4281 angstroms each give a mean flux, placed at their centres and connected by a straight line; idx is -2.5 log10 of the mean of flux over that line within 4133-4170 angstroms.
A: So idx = 0.08 mag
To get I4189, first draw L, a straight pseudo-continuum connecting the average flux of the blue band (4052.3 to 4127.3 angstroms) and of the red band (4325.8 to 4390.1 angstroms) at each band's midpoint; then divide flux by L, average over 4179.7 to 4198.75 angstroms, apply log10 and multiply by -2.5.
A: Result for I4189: 0.14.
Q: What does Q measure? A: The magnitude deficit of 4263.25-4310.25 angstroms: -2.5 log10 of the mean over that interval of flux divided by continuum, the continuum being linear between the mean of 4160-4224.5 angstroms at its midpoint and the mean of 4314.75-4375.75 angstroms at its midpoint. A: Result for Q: 0.13 mag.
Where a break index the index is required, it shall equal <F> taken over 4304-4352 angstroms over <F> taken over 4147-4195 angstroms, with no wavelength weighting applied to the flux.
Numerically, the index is 1.19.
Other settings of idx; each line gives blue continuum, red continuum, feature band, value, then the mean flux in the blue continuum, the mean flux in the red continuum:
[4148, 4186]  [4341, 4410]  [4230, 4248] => -0.11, 11.2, 14.4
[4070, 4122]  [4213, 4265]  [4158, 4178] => 0.08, 12.5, 12.9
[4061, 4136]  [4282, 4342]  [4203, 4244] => -0.03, 12.4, 12.8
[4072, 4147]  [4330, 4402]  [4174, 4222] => 0.07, 12.3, 14.6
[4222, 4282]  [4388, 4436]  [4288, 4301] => 0.22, 13.2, 15.5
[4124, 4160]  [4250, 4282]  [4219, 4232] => 0.07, 11.6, 13.5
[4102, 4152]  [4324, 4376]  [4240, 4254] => 0.01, 12.1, 14.8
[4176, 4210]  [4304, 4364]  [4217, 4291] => -0.04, 11.9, 13.9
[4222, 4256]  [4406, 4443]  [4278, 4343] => 0.10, 13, 16.1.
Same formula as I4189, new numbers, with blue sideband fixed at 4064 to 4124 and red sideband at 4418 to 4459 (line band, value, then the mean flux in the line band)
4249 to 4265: 0.14 mag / 12.6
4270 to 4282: 0.04 mag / 14.1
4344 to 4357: 0.06 mag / 14.7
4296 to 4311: 0.49 mag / 9.53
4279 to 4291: 0.06 mag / 13.9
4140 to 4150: 0.15 mag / 11.5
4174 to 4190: 0.20 mag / 11.3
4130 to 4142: 0.08 mag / 12.1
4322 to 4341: 0.06 mag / 14.4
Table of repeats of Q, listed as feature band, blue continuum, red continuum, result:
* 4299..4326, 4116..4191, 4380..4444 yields 0.13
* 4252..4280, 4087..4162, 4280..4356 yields -0.03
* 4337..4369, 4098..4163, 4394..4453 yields 0.02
